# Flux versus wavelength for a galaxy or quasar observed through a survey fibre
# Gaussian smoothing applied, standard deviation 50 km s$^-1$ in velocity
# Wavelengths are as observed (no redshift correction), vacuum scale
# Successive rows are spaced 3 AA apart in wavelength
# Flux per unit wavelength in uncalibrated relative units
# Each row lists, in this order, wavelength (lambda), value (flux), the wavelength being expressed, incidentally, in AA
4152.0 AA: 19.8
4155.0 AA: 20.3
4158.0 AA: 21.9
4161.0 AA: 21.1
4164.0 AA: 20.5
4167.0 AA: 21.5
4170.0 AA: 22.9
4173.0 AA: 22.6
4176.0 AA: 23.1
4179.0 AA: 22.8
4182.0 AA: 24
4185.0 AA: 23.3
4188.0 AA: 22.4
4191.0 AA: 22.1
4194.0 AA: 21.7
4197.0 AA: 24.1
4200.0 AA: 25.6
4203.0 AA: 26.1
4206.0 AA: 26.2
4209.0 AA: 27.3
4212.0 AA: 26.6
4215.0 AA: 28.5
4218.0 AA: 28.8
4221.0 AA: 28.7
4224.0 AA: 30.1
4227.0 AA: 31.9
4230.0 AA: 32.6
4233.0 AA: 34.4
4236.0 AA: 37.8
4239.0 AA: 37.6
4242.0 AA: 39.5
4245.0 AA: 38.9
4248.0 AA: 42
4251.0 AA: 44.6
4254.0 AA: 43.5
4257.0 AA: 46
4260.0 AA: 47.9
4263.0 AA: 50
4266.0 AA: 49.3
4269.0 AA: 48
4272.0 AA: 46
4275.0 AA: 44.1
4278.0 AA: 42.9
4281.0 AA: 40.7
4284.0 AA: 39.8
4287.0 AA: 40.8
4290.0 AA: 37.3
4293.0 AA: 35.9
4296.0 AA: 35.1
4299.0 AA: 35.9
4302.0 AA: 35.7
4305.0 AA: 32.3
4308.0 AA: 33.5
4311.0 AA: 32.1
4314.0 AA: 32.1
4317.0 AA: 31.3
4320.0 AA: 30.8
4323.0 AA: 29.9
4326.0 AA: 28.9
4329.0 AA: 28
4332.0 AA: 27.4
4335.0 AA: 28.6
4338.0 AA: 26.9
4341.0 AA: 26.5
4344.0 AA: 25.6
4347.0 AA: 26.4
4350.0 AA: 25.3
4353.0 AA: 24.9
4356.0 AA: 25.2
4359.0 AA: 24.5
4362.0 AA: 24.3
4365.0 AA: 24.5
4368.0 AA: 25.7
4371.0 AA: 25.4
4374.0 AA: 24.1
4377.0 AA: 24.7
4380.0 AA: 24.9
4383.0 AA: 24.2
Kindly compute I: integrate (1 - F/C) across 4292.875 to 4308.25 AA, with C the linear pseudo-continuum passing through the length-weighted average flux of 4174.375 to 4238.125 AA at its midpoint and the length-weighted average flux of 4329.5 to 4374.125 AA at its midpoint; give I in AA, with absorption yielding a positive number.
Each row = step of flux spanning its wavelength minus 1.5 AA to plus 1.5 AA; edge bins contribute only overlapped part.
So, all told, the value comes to -5.0 AA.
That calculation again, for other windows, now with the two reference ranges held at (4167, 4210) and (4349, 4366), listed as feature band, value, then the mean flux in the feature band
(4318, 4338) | -3.5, 28.8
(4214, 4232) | -4.7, 30.3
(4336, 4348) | -0.9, 26.4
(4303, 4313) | -3.4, 32.8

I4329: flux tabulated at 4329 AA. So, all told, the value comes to 28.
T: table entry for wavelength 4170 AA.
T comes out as 22.9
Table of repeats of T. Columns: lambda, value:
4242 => 39.5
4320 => 30.8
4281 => 40.7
